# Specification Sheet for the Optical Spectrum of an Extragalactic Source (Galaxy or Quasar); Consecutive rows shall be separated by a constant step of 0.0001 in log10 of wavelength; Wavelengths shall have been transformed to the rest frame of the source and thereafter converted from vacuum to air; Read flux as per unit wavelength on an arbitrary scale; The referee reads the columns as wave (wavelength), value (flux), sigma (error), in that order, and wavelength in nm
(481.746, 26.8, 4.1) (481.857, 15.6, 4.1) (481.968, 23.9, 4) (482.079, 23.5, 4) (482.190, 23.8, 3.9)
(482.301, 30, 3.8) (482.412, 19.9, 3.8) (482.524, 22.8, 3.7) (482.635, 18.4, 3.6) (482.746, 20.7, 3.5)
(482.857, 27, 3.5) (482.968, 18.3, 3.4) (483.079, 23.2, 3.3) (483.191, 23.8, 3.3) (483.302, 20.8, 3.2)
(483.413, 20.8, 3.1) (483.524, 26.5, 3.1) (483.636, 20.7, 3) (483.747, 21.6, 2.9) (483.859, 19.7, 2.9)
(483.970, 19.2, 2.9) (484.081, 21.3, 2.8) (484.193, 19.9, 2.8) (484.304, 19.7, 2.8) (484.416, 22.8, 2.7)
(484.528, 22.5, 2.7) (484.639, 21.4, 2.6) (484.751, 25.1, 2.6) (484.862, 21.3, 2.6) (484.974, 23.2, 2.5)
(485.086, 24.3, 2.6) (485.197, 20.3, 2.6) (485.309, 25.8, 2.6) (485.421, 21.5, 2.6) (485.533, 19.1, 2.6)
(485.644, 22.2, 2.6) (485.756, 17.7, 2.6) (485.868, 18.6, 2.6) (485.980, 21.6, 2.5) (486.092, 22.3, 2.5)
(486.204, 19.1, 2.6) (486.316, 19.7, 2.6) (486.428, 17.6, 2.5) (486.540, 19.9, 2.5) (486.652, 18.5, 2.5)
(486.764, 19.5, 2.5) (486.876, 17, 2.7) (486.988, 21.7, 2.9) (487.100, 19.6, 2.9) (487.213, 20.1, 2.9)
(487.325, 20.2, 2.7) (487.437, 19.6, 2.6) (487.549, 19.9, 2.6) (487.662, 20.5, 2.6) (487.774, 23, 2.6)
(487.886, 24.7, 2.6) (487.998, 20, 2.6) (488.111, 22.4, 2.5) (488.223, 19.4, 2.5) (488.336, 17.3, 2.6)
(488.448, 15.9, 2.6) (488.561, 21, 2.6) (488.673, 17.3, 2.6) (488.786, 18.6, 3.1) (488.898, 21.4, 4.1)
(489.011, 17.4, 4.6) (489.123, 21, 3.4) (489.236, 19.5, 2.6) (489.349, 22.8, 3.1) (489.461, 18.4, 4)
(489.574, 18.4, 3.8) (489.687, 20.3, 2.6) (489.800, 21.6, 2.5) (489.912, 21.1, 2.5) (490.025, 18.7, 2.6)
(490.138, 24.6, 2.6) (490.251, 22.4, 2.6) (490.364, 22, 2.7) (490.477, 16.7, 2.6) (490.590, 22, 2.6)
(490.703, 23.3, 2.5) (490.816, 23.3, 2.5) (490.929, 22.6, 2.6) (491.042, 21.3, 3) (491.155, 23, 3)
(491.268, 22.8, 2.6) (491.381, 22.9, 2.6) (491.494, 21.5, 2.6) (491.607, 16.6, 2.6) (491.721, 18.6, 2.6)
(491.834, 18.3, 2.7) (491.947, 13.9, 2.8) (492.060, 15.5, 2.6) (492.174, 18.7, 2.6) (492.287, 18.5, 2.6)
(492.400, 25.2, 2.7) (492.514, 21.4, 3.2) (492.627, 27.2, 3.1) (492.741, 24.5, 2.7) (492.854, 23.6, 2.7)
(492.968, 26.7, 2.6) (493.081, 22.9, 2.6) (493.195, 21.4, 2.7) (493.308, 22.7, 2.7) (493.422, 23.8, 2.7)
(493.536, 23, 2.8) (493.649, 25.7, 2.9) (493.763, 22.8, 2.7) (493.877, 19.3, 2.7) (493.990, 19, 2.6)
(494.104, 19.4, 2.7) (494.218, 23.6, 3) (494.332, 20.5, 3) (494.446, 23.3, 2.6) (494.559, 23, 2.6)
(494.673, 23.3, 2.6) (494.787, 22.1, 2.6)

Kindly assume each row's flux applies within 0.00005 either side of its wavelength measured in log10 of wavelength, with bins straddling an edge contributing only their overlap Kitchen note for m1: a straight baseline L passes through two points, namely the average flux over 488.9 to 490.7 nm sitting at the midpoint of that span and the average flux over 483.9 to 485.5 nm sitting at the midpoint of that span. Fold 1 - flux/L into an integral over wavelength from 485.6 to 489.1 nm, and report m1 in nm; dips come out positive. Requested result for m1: 0.24 nm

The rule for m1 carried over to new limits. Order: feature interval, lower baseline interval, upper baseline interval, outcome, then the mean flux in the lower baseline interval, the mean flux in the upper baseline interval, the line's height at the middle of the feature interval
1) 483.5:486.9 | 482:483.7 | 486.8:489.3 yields 0.08 nm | 22.7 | 19.9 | 21.4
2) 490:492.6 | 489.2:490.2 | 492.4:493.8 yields 0.17 nm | 20.6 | 23.9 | 22.2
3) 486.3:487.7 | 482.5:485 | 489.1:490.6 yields 0.11 nm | 21.7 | 20.6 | 21.1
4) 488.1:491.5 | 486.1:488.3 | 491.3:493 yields -0.02 nm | 20.1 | 20.8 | 20.5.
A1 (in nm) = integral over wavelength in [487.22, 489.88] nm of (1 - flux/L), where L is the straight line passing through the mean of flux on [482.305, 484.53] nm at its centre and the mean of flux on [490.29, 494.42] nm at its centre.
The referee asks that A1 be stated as 0.19 nm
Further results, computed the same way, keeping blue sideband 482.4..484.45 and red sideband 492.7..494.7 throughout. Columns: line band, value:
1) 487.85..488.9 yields 0.11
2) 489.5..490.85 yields 0.07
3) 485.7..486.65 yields 0.10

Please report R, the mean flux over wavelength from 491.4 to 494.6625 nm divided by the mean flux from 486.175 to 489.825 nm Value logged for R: 1.09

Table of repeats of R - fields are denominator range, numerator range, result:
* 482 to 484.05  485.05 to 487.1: 0.91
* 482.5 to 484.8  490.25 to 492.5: 0.94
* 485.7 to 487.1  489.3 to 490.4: 1.08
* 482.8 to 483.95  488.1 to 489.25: 0.86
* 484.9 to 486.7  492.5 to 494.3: 1.11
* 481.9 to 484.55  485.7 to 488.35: 0.91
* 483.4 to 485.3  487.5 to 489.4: 0.92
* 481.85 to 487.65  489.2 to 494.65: 1.01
